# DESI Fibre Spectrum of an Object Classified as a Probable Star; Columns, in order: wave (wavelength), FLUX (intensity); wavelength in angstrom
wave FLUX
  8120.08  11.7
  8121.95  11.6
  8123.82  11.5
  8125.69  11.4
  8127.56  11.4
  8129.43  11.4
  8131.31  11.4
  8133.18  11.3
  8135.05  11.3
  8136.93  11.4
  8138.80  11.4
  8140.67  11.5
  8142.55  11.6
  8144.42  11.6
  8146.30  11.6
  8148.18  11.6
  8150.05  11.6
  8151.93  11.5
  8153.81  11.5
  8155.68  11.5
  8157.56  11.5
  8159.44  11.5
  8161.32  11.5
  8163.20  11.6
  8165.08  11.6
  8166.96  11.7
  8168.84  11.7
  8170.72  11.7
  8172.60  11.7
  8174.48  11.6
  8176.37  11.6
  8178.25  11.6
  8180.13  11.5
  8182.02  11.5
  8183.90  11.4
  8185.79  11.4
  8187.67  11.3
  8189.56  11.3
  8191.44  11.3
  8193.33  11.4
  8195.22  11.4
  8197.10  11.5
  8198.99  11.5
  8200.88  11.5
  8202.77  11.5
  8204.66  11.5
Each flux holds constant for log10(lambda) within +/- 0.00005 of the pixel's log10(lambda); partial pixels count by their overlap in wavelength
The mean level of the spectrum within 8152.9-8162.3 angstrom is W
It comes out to 11.5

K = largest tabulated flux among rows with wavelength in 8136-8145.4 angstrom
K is 11.6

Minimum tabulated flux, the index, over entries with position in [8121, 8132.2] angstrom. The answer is 11.4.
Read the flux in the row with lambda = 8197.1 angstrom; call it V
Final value 11.5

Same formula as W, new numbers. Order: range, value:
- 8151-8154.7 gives 11.5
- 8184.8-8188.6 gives 11.3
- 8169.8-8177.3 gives 11.6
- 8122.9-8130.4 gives 11.4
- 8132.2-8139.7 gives 11.4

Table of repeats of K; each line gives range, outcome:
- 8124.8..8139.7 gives 11.4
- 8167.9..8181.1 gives 11.7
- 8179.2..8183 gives 11.5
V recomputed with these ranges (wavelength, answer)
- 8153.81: 11.5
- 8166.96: 11.7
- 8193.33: 11.4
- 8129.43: 11.4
